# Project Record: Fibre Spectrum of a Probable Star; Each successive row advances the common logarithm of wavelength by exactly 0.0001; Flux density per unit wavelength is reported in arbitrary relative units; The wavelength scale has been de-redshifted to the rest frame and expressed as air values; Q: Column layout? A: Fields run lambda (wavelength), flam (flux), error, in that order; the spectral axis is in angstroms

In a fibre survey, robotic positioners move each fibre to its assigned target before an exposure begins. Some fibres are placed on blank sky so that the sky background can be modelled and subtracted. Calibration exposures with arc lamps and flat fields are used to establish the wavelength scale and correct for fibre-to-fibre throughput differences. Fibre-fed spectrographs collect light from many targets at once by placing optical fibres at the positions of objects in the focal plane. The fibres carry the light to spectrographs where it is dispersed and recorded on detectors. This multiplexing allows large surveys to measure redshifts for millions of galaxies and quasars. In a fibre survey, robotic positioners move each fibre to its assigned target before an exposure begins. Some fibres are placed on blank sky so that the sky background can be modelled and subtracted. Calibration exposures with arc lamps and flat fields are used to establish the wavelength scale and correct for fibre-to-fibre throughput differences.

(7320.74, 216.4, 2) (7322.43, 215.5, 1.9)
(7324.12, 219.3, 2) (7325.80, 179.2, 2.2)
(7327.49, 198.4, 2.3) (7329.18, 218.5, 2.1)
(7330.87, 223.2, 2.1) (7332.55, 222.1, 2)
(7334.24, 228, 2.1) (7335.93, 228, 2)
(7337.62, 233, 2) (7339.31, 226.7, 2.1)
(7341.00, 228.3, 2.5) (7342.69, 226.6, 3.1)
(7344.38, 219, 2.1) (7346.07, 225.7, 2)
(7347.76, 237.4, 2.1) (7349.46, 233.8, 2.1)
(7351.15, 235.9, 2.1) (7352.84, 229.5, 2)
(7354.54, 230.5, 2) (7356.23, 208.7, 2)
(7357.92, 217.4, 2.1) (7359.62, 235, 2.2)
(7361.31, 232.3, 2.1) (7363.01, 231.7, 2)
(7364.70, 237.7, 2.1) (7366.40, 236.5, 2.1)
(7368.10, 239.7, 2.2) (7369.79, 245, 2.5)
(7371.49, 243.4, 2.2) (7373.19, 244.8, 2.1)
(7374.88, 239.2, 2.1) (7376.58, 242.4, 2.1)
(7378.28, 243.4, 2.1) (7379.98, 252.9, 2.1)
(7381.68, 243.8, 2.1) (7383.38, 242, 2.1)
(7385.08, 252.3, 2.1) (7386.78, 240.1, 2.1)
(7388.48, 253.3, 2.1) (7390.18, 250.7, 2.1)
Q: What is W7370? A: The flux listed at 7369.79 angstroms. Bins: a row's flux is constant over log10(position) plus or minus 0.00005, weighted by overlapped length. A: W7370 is 245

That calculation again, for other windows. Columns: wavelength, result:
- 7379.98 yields 252.9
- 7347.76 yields 237.4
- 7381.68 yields 243.8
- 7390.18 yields 250.7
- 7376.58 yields 242.4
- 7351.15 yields 235.9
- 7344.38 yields 219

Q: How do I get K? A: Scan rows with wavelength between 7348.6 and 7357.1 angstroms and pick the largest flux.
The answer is 235.9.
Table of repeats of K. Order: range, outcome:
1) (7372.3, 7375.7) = 244.8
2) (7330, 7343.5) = 233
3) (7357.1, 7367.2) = 237.7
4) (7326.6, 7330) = 218.5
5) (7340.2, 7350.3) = 237.4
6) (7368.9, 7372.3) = 245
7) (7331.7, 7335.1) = 228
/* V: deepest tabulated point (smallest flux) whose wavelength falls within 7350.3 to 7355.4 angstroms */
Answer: 229.5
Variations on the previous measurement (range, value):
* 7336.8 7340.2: 226.7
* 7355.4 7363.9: 208.7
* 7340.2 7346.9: 219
